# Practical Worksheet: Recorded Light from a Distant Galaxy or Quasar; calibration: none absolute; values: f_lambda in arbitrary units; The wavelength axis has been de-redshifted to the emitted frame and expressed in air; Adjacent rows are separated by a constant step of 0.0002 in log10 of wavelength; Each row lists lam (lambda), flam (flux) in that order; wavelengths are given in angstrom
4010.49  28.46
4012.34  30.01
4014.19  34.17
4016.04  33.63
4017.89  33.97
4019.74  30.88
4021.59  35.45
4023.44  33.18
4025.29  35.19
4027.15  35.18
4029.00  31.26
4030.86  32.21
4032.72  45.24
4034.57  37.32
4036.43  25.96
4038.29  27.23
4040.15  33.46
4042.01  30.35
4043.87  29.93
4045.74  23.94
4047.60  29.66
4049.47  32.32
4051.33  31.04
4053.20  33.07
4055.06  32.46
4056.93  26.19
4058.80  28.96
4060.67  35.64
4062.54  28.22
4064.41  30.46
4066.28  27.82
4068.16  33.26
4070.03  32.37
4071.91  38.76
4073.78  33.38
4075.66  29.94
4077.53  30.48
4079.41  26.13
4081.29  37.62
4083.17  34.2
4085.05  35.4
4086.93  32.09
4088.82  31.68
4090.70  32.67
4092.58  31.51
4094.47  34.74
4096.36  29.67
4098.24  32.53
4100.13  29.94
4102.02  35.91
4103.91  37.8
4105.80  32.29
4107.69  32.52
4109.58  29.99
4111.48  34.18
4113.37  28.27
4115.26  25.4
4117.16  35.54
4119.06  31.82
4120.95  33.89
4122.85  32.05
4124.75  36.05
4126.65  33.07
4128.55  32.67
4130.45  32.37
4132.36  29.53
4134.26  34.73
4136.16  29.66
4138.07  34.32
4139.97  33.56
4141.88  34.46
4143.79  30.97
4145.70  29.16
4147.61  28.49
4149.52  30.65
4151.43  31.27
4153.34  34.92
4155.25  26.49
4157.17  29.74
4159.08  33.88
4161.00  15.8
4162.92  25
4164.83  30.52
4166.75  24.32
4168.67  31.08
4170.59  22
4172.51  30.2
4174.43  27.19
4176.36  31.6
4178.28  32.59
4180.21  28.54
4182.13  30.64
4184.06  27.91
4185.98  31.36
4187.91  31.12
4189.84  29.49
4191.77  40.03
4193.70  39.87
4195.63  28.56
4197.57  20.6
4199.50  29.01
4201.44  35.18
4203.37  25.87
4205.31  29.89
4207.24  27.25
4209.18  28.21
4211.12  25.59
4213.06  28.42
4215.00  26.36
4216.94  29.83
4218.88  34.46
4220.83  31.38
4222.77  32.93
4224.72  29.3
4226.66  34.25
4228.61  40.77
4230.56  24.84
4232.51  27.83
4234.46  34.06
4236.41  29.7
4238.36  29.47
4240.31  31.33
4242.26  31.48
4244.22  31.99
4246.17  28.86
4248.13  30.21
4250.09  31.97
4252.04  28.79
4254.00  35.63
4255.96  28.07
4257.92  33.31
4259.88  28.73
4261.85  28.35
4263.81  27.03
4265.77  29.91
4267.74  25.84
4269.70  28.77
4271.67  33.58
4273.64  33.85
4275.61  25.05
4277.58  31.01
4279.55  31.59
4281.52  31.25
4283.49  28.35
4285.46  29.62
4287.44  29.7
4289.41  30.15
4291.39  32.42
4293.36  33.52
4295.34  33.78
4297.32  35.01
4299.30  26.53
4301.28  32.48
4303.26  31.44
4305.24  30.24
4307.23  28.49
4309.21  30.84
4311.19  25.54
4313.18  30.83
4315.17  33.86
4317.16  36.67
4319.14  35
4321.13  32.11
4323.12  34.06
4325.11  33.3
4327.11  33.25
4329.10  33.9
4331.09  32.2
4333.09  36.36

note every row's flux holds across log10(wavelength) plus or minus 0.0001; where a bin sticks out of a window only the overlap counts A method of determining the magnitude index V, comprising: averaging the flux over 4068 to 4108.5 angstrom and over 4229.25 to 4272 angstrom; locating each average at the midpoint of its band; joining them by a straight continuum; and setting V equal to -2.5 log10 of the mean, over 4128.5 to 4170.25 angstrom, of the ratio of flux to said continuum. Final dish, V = 0.07 mag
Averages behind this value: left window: 32.9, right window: 30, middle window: 30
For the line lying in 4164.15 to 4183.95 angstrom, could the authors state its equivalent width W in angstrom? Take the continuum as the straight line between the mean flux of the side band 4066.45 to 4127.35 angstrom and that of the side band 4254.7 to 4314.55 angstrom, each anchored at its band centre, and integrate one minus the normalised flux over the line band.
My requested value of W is 1.76 angstrom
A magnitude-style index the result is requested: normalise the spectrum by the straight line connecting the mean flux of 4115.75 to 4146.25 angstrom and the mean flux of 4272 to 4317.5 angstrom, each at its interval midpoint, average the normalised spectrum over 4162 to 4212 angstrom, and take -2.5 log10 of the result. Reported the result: 0.095 mag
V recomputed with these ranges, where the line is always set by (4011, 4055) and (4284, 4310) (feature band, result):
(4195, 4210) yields 0.126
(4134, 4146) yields -0.021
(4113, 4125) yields 0.004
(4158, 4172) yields 0.204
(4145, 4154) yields 0.033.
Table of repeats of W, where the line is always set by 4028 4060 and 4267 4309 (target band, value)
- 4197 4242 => 1.24 angstrom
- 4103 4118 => -0.42 angstrom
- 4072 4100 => -1.14 angstrom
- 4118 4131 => -0.89 angstrom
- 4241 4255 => -0.24 angstrom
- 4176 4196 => -0.77 angstrom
